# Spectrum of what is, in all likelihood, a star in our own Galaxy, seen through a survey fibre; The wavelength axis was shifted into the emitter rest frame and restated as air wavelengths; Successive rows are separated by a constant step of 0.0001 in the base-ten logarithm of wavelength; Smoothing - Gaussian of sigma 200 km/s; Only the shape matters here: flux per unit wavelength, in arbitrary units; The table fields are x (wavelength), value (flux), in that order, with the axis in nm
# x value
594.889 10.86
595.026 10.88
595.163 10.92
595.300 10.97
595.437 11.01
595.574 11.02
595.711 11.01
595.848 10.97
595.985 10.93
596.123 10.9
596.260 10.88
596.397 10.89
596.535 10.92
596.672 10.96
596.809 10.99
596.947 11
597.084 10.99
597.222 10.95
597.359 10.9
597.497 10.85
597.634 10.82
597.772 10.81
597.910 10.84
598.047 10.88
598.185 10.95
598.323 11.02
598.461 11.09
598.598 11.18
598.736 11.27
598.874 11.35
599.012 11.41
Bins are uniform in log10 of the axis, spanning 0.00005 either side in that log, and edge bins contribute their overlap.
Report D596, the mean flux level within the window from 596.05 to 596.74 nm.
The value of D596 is 10.9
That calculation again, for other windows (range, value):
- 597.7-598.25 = 10.9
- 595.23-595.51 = 11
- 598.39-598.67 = 11.2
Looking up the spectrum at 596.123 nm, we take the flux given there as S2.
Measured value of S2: 10.9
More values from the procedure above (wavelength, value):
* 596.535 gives 10.92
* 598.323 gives 11.02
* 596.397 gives 10.89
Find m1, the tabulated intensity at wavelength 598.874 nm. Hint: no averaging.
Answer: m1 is 11.35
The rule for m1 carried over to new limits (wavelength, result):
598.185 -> 10.95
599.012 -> 11.41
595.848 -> 10.97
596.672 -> 10.96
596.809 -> 10.99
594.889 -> 10.86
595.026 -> 10.88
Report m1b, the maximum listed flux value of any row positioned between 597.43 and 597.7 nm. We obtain 10.85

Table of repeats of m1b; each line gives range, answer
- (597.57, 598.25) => 10.95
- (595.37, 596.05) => 11.02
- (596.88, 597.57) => 11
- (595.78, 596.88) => 10.99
